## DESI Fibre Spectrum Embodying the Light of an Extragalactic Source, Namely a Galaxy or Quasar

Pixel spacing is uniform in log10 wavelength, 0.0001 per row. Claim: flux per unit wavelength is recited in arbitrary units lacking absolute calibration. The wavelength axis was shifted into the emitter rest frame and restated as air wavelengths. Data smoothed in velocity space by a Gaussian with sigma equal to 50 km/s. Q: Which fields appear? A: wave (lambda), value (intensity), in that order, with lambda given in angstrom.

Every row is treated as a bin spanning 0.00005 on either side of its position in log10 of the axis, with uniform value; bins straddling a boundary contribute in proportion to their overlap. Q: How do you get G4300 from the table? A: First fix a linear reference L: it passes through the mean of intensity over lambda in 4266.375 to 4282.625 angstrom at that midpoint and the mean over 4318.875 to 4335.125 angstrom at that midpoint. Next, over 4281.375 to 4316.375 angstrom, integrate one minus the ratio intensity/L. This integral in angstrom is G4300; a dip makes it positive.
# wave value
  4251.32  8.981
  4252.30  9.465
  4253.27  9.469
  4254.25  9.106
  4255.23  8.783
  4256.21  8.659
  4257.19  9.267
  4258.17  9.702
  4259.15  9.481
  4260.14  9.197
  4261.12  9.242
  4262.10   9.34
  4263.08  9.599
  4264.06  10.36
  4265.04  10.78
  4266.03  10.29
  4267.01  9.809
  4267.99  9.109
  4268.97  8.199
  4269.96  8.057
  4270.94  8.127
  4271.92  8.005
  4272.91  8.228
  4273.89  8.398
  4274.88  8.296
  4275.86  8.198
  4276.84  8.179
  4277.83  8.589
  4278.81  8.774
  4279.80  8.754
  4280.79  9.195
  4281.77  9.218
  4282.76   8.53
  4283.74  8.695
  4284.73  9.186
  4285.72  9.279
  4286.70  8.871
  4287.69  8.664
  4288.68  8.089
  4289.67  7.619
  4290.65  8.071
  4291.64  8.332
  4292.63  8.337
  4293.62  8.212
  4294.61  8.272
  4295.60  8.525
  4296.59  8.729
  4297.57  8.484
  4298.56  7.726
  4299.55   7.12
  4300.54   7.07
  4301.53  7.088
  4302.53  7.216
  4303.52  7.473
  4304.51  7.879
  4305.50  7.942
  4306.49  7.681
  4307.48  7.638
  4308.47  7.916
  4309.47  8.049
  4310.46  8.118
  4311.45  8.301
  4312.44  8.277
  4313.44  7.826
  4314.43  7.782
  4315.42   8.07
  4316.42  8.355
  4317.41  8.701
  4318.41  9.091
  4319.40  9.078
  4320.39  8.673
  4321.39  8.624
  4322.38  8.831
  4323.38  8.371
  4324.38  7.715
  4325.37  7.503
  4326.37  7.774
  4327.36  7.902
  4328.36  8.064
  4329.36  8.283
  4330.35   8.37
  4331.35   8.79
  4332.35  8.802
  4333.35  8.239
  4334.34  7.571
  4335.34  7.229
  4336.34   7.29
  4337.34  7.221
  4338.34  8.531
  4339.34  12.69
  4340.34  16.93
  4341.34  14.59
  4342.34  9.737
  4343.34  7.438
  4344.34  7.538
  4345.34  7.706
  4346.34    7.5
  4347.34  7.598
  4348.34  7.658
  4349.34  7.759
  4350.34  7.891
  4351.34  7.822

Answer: 1.3 angstrom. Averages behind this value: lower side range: 8.59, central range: 8.12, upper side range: 8.27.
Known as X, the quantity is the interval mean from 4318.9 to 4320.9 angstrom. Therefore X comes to 8.89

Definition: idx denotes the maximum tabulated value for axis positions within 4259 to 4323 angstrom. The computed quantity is 10.78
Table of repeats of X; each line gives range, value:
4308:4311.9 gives 8.09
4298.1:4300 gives 7.42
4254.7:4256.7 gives 8.73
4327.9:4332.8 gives 8.46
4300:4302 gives 7.08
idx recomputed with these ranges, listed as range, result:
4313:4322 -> 9.091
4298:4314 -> 8.301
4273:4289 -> 9.279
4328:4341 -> 16.93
